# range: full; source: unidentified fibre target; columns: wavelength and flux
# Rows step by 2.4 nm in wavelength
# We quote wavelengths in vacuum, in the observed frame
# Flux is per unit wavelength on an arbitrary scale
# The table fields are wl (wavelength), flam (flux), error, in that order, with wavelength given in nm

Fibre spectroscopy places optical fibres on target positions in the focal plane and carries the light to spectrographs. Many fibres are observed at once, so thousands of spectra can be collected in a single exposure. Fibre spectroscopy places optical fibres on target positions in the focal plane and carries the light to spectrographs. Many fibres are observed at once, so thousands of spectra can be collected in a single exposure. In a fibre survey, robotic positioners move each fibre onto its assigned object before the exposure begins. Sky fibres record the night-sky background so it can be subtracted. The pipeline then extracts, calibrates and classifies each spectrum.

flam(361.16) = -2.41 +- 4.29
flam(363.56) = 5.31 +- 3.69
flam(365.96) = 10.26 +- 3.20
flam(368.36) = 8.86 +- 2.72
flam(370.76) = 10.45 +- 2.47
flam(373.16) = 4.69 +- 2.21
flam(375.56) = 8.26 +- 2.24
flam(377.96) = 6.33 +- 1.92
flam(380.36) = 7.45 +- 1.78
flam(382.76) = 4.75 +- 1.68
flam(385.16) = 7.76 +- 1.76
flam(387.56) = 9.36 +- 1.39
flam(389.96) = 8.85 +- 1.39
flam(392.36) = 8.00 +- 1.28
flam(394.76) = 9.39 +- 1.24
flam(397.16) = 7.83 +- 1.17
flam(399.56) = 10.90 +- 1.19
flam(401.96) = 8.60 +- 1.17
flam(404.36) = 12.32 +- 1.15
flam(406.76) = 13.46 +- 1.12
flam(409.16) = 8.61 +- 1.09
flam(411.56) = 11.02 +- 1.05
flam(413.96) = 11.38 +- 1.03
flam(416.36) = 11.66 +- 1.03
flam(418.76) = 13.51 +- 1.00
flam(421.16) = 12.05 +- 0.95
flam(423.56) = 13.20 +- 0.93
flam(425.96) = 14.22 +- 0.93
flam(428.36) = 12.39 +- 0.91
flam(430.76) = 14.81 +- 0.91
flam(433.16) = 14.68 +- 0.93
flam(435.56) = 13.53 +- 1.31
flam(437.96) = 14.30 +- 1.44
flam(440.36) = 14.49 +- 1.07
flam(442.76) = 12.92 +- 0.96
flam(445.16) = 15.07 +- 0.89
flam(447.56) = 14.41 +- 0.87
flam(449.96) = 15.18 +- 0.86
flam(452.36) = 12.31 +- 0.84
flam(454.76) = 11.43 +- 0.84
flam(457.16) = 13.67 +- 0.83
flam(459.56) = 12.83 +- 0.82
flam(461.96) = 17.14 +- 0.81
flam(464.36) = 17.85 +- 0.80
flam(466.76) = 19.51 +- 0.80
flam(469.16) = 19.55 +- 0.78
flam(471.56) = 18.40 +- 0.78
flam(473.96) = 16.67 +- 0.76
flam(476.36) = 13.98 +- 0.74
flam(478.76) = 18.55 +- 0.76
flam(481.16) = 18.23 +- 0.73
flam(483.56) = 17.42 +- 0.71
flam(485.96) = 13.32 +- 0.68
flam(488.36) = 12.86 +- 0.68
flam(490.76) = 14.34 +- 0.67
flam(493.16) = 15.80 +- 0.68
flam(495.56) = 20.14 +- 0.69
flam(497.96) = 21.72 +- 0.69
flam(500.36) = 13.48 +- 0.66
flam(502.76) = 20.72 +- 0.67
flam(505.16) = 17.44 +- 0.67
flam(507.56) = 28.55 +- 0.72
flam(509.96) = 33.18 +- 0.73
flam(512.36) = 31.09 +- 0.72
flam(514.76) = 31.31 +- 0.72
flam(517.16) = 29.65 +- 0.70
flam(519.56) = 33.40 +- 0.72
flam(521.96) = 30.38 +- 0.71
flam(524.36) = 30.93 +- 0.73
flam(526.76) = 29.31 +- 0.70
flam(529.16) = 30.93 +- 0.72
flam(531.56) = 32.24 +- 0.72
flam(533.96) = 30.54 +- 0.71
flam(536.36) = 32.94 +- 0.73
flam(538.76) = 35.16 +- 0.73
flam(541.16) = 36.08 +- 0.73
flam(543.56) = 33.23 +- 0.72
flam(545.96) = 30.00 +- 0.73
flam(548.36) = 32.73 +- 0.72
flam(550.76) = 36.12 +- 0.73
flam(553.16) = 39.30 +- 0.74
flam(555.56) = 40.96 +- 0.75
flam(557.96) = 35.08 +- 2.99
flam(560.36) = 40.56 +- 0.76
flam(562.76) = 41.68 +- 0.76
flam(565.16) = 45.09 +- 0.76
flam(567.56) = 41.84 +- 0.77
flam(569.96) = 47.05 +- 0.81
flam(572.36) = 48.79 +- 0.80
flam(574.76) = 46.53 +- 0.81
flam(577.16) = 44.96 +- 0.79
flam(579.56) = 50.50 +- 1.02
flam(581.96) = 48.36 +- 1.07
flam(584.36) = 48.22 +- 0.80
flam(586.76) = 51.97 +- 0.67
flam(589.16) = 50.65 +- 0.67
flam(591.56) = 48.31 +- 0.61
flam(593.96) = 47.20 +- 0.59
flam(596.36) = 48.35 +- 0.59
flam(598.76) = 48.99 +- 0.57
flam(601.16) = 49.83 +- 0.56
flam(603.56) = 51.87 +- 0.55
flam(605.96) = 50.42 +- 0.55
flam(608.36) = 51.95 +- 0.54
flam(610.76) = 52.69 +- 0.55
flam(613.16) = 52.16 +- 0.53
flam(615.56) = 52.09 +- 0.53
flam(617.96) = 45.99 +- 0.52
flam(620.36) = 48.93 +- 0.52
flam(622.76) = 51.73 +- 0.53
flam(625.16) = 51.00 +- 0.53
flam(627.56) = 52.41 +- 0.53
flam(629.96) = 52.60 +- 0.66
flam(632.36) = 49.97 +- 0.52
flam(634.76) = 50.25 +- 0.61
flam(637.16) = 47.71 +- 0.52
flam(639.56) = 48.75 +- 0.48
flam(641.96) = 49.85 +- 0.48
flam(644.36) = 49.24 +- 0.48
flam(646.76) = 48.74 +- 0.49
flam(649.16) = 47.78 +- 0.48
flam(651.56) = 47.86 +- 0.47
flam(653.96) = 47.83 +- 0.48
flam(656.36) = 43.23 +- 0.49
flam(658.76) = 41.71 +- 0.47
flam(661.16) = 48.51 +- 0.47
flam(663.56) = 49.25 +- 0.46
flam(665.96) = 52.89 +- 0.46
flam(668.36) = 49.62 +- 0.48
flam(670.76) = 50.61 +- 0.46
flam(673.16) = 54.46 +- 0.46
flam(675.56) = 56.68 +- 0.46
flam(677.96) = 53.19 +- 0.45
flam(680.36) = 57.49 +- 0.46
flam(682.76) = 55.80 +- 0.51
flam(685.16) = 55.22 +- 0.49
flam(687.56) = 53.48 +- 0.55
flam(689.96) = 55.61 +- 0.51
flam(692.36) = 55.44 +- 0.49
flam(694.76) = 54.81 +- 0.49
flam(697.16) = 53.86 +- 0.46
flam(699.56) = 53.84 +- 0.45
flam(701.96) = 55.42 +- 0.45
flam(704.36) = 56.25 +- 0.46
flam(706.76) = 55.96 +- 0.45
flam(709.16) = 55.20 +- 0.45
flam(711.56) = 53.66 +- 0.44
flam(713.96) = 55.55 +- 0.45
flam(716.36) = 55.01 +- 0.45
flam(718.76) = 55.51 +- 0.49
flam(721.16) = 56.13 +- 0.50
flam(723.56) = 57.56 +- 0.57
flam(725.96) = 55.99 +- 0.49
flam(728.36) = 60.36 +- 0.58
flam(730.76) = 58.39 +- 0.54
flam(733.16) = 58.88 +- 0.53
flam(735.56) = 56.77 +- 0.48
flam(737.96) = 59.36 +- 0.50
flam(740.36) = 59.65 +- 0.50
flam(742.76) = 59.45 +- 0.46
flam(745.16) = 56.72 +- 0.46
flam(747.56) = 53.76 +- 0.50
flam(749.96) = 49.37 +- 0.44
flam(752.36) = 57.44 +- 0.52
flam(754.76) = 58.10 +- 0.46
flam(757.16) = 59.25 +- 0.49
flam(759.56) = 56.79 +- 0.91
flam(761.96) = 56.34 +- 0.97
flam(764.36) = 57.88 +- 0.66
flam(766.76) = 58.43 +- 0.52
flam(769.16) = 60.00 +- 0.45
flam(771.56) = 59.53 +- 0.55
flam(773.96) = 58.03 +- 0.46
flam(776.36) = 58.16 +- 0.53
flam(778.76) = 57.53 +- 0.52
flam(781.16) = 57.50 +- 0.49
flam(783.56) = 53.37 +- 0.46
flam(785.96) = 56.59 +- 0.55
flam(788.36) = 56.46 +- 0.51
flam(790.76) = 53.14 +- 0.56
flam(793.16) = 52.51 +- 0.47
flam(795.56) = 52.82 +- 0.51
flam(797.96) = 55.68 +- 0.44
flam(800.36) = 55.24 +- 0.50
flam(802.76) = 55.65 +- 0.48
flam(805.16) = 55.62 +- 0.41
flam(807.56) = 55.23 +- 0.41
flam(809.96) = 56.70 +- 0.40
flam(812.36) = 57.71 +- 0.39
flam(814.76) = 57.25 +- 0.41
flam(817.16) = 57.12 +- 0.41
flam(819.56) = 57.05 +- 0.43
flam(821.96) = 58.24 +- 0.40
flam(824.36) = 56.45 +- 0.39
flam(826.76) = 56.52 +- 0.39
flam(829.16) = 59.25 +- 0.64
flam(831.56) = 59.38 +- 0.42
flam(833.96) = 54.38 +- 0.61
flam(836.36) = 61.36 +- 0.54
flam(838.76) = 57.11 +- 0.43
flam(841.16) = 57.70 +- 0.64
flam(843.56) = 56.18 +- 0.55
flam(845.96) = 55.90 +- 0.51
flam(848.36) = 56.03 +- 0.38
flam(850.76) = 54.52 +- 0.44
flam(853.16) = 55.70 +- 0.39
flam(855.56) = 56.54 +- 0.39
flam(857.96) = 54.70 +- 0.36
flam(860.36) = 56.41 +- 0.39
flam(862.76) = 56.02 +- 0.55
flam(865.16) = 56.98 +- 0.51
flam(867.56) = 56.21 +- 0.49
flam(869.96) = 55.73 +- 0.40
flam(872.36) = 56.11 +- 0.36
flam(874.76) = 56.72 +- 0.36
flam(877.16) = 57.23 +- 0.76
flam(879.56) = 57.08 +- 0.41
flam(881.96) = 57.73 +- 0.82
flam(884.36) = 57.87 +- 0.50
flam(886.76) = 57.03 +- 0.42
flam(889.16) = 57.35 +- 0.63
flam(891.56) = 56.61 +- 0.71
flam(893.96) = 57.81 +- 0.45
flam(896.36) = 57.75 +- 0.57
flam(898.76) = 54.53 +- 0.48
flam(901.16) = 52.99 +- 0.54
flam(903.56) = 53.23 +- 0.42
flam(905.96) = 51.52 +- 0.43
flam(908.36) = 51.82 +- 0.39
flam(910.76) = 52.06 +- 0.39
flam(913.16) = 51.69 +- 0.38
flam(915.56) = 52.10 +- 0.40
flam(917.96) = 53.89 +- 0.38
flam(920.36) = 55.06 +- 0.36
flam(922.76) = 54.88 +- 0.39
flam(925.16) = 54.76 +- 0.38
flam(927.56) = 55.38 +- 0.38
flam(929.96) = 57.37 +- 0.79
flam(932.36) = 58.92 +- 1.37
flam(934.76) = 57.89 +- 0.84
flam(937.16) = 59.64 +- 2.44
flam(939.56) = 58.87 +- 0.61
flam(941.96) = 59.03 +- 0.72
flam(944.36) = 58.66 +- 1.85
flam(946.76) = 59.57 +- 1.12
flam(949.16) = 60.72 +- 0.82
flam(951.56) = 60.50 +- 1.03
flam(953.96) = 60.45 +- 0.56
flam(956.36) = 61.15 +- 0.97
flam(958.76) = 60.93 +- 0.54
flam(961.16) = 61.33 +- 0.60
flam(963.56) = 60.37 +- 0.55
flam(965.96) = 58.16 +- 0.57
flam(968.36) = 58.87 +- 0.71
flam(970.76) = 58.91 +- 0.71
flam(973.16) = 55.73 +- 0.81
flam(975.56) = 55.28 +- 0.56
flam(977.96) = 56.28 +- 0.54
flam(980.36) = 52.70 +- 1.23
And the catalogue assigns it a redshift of 0.27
